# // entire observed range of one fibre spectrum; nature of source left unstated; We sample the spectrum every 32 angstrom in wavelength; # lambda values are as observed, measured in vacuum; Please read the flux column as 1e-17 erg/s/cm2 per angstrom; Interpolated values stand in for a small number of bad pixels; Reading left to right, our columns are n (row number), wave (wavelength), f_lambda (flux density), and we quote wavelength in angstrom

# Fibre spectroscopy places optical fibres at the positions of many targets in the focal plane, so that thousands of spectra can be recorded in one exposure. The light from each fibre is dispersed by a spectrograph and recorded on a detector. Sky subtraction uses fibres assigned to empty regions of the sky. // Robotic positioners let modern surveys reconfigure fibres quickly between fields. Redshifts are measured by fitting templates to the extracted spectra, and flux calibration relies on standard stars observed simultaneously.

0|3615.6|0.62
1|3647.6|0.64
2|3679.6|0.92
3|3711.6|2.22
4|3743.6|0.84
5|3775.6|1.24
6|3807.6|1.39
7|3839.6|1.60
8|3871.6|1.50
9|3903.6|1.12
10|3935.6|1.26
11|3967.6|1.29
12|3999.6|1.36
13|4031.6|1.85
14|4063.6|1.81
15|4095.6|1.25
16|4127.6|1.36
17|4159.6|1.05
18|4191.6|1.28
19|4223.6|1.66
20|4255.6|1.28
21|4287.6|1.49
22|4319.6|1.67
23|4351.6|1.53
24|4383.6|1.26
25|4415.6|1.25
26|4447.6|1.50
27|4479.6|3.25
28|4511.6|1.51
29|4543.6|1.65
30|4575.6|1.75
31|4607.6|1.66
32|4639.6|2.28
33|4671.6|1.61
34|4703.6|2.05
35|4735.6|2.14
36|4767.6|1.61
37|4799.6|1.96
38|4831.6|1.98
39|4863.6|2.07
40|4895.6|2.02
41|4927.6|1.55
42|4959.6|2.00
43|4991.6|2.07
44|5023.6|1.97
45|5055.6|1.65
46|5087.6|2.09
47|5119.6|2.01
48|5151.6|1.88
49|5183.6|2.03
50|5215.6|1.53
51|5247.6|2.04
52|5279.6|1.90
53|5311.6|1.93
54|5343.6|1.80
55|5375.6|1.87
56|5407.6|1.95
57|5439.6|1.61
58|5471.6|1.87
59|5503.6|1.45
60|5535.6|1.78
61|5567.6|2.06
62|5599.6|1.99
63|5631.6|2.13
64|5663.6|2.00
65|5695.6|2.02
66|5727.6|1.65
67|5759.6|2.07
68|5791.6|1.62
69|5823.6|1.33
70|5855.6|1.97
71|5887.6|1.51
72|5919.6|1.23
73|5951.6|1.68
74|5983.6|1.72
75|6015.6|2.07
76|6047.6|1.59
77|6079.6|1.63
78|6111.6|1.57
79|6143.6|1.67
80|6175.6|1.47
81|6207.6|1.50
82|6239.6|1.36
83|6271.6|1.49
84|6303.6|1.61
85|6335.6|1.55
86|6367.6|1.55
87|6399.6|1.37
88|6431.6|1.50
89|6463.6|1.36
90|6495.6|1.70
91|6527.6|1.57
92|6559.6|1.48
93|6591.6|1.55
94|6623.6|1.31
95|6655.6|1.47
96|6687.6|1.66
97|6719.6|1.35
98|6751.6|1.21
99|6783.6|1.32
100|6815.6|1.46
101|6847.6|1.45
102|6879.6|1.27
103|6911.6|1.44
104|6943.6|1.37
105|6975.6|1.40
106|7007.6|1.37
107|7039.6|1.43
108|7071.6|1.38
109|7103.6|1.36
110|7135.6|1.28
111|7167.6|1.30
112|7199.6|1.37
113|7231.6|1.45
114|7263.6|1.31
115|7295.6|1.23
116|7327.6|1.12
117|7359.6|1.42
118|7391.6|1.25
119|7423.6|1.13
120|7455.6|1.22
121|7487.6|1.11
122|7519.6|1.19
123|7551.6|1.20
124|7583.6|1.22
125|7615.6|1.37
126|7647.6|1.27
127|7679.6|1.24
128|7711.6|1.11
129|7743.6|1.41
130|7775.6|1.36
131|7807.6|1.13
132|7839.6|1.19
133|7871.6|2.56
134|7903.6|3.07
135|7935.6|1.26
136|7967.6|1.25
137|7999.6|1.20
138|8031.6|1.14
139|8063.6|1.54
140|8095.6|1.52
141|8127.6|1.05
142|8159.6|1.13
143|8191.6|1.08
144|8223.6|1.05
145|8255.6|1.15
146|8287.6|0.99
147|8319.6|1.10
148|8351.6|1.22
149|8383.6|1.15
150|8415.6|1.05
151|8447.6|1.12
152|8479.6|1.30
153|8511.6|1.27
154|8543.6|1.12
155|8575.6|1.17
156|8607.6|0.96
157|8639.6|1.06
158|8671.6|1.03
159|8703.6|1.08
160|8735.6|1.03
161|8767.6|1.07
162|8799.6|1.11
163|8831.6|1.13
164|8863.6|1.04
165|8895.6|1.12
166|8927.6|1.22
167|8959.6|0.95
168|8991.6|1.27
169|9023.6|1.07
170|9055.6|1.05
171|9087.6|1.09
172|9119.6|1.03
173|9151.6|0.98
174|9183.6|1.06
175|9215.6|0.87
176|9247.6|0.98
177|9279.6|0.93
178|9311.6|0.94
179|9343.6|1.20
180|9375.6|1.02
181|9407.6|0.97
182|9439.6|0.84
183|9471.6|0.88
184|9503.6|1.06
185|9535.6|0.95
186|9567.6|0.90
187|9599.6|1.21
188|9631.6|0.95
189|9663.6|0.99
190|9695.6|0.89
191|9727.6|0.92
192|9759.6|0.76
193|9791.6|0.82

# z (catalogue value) 0.20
